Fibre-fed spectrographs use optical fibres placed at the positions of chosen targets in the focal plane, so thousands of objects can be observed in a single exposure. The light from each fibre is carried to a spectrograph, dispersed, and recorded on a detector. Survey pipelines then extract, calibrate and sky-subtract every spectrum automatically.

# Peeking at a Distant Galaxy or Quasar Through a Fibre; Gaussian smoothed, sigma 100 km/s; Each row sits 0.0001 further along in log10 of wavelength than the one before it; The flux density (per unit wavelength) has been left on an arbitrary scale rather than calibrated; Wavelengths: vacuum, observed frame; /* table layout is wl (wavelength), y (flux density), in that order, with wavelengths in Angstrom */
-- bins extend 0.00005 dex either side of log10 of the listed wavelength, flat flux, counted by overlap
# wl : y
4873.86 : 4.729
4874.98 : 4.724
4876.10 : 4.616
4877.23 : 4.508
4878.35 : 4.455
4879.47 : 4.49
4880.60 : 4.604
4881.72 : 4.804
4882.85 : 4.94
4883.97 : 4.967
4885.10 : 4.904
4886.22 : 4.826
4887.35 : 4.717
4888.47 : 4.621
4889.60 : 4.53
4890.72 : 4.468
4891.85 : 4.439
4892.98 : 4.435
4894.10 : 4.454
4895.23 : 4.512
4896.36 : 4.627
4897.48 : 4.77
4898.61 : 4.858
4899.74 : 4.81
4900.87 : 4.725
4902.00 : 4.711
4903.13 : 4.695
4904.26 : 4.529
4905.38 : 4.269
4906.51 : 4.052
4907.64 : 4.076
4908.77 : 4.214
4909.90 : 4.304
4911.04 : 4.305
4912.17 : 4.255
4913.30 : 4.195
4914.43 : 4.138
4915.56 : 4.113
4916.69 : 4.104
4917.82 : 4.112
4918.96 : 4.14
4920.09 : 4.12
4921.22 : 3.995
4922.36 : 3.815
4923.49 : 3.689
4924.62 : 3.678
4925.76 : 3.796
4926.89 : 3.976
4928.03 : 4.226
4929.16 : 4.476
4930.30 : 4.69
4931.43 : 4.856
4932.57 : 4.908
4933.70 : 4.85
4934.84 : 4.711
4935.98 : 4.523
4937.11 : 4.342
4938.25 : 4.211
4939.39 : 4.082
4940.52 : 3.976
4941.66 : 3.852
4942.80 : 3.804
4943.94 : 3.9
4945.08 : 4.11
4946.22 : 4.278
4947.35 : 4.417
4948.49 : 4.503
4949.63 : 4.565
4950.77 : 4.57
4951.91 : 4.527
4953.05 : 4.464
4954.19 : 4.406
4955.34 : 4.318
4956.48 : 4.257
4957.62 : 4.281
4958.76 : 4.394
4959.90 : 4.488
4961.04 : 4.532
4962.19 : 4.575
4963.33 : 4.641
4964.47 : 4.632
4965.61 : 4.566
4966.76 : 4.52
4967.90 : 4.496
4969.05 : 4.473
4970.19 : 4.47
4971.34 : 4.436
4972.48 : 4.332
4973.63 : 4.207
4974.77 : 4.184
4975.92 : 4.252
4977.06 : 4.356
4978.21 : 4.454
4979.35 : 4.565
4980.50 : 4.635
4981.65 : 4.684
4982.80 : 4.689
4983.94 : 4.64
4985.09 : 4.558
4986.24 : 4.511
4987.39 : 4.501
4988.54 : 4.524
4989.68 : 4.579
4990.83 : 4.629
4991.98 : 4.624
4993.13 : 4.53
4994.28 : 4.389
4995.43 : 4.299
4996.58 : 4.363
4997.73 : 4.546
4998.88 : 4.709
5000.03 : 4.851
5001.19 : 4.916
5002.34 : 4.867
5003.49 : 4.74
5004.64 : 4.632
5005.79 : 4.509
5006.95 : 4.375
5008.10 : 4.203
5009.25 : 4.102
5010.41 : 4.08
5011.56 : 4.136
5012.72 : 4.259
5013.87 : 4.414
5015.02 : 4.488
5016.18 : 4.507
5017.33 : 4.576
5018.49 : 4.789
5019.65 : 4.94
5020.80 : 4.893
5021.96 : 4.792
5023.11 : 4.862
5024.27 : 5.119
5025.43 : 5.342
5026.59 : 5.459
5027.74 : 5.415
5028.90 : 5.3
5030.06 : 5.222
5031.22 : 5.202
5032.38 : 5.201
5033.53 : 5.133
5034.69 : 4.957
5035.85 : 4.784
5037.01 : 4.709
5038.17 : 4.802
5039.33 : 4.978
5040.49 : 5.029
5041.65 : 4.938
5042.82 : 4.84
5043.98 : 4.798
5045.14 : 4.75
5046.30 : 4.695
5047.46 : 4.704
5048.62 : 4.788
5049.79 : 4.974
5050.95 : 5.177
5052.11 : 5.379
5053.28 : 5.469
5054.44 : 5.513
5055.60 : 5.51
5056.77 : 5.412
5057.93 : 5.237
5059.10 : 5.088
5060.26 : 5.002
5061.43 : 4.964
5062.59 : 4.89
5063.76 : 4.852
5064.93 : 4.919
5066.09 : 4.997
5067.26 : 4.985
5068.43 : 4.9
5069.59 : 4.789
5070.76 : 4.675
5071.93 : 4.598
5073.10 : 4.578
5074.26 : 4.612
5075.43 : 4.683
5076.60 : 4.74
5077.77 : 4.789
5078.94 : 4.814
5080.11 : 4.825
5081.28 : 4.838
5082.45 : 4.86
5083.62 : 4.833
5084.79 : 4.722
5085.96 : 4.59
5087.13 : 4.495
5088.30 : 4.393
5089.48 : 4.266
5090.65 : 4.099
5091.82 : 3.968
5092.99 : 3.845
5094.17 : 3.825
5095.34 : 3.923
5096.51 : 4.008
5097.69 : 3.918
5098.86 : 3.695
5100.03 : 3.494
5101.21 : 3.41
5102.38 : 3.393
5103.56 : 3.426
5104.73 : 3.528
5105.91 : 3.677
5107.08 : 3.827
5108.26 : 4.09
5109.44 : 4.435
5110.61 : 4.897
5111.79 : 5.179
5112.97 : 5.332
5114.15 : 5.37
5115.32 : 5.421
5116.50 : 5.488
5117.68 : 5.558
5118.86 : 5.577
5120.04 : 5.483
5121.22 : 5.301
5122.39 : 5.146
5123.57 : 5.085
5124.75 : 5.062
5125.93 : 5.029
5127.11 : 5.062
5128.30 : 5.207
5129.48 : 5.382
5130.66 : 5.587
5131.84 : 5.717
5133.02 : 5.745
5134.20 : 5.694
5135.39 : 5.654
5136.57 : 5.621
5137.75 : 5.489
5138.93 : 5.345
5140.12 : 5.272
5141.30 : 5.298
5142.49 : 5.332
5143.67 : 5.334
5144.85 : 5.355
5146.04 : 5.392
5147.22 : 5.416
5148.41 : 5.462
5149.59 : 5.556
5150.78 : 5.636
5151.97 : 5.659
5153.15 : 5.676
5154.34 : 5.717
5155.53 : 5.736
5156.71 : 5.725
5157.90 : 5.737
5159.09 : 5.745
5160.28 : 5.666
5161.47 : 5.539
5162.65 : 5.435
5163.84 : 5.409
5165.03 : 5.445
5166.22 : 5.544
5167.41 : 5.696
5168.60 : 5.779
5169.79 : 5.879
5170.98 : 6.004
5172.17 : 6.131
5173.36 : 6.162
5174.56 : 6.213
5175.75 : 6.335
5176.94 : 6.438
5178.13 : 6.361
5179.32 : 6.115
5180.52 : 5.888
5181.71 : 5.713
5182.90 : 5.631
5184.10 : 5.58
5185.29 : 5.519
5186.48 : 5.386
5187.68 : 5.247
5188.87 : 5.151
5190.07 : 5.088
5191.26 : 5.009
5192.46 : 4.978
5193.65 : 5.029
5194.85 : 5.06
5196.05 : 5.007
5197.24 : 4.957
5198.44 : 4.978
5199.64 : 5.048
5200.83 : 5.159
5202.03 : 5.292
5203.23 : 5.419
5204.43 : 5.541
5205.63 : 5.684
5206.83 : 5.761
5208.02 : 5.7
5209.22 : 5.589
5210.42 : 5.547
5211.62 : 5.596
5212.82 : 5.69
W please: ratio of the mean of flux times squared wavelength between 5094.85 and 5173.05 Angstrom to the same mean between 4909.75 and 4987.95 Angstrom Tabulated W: 1.28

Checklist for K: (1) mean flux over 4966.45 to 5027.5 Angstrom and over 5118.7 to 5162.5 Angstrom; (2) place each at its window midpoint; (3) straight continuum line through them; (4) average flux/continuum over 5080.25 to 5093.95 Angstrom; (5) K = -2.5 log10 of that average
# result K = 0.16 mag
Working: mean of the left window 4.57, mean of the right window 5.47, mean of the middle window 4.44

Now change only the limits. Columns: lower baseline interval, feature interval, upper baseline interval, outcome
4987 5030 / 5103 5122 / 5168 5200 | 0.09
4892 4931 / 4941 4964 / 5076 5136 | 0.01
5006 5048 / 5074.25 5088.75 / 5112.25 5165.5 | 0.09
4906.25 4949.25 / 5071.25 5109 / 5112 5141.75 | 0.22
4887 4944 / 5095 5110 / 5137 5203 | 0.36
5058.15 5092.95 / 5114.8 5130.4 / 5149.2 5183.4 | 0.00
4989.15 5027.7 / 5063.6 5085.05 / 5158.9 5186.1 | 0.07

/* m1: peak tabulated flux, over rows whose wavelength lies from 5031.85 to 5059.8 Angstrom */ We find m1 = 5.513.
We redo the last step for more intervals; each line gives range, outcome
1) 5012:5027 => 5.459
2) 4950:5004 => 4.916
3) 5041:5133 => 5.717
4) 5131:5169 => 5.779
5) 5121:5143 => 5.745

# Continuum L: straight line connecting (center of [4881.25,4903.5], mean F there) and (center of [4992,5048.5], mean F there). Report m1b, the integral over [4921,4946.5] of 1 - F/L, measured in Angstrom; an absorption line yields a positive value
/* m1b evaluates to 2.7 Angstrom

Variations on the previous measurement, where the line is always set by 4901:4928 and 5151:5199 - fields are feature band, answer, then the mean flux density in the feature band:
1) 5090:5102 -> 3.14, 3.82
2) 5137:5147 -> 0.12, 5.36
